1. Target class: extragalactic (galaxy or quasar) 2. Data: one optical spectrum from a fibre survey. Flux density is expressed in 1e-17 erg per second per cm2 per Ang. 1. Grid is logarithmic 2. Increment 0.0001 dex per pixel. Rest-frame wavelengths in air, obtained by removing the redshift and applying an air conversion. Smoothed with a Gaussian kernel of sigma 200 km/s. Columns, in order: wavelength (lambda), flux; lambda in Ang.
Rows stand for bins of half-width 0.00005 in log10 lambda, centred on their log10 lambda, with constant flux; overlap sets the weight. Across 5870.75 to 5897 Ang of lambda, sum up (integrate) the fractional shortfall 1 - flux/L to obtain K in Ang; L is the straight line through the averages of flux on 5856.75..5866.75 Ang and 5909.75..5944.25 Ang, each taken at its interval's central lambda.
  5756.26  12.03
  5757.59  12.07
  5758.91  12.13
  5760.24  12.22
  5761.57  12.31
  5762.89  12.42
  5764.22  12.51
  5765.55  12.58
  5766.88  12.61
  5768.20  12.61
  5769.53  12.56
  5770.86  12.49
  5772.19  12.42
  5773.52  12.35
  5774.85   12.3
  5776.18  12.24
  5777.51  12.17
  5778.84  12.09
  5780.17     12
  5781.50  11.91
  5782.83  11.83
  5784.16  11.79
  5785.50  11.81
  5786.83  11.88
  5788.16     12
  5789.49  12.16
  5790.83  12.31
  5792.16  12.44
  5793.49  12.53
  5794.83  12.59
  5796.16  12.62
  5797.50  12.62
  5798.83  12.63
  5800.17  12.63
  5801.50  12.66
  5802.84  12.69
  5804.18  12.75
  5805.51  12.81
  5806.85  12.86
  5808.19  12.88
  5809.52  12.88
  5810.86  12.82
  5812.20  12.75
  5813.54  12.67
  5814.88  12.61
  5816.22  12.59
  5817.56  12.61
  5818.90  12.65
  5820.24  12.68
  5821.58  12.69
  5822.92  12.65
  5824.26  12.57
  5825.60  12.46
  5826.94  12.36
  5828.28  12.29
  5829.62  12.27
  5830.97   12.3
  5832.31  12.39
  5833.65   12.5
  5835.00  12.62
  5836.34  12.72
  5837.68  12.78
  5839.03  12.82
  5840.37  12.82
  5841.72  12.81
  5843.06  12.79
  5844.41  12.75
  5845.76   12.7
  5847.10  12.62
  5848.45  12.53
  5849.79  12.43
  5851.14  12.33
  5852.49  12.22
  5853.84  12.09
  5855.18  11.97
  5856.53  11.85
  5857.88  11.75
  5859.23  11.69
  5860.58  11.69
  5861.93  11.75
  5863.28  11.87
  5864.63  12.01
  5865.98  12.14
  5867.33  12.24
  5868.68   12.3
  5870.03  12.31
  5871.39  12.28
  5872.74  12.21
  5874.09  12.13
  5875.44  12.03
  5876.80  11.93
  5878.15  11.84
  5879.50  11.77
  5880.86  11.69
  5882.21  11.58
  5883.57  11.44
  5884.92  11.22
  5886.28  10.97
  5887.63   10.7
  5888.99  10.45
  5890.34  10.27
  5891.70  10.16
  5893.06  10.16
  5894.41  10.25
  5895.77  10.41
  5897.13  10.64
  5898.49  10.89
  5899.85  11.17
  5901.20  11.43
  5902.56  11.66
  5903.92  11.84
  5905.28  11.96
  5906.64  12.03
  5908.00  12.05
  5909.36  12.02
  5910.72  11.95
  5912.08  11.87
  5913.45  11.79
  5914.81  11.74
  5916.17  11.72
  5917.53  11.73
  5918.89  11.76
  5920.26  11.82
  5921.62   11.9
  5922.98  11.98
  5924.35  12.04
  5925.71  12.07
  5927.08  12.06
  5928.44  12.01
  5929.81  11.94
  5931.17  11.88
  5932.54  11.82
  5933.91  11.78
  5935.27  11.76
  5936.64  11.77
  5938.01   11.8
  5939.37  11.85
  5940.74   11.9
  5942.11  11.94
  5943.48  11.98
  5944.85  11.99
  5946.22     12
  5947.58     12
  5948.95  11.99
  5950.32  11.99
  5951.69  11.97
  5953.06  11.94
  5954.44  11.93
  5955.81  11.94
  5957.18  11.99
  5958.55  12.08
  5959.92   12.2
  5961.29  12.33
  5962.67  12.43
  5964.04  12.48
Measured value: 1.4 Ang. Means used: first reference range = 11.8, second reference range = 11.9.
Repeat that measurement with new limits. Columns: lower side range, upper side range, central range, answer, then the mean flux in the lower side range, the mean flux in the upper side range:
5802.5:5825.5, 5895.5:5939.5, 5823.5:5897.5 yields 2.1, 12.7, 11.7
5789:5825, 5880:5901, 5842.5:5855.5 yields -0.8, 12.6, 10.8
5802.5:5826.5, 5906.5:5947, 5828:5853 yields -0.1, 12.7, 11.9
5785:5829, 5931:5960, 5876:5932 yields 2.9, 12.6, 11.9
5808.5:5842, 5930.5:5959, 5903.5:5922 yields 0.4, 12.6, 11.9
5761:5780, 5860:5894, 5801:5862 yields -3.0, 12.4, 11.6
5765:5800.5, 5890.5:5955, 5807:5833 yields -1.0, 12.3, 11.7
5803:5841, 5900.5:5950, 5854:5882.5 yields 0.8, 12.6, 11.9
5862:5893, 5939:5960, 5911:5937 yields -0.1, 11.6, 12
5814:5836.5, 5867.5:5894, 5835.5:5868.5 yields -0.8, 12.5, 11.4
